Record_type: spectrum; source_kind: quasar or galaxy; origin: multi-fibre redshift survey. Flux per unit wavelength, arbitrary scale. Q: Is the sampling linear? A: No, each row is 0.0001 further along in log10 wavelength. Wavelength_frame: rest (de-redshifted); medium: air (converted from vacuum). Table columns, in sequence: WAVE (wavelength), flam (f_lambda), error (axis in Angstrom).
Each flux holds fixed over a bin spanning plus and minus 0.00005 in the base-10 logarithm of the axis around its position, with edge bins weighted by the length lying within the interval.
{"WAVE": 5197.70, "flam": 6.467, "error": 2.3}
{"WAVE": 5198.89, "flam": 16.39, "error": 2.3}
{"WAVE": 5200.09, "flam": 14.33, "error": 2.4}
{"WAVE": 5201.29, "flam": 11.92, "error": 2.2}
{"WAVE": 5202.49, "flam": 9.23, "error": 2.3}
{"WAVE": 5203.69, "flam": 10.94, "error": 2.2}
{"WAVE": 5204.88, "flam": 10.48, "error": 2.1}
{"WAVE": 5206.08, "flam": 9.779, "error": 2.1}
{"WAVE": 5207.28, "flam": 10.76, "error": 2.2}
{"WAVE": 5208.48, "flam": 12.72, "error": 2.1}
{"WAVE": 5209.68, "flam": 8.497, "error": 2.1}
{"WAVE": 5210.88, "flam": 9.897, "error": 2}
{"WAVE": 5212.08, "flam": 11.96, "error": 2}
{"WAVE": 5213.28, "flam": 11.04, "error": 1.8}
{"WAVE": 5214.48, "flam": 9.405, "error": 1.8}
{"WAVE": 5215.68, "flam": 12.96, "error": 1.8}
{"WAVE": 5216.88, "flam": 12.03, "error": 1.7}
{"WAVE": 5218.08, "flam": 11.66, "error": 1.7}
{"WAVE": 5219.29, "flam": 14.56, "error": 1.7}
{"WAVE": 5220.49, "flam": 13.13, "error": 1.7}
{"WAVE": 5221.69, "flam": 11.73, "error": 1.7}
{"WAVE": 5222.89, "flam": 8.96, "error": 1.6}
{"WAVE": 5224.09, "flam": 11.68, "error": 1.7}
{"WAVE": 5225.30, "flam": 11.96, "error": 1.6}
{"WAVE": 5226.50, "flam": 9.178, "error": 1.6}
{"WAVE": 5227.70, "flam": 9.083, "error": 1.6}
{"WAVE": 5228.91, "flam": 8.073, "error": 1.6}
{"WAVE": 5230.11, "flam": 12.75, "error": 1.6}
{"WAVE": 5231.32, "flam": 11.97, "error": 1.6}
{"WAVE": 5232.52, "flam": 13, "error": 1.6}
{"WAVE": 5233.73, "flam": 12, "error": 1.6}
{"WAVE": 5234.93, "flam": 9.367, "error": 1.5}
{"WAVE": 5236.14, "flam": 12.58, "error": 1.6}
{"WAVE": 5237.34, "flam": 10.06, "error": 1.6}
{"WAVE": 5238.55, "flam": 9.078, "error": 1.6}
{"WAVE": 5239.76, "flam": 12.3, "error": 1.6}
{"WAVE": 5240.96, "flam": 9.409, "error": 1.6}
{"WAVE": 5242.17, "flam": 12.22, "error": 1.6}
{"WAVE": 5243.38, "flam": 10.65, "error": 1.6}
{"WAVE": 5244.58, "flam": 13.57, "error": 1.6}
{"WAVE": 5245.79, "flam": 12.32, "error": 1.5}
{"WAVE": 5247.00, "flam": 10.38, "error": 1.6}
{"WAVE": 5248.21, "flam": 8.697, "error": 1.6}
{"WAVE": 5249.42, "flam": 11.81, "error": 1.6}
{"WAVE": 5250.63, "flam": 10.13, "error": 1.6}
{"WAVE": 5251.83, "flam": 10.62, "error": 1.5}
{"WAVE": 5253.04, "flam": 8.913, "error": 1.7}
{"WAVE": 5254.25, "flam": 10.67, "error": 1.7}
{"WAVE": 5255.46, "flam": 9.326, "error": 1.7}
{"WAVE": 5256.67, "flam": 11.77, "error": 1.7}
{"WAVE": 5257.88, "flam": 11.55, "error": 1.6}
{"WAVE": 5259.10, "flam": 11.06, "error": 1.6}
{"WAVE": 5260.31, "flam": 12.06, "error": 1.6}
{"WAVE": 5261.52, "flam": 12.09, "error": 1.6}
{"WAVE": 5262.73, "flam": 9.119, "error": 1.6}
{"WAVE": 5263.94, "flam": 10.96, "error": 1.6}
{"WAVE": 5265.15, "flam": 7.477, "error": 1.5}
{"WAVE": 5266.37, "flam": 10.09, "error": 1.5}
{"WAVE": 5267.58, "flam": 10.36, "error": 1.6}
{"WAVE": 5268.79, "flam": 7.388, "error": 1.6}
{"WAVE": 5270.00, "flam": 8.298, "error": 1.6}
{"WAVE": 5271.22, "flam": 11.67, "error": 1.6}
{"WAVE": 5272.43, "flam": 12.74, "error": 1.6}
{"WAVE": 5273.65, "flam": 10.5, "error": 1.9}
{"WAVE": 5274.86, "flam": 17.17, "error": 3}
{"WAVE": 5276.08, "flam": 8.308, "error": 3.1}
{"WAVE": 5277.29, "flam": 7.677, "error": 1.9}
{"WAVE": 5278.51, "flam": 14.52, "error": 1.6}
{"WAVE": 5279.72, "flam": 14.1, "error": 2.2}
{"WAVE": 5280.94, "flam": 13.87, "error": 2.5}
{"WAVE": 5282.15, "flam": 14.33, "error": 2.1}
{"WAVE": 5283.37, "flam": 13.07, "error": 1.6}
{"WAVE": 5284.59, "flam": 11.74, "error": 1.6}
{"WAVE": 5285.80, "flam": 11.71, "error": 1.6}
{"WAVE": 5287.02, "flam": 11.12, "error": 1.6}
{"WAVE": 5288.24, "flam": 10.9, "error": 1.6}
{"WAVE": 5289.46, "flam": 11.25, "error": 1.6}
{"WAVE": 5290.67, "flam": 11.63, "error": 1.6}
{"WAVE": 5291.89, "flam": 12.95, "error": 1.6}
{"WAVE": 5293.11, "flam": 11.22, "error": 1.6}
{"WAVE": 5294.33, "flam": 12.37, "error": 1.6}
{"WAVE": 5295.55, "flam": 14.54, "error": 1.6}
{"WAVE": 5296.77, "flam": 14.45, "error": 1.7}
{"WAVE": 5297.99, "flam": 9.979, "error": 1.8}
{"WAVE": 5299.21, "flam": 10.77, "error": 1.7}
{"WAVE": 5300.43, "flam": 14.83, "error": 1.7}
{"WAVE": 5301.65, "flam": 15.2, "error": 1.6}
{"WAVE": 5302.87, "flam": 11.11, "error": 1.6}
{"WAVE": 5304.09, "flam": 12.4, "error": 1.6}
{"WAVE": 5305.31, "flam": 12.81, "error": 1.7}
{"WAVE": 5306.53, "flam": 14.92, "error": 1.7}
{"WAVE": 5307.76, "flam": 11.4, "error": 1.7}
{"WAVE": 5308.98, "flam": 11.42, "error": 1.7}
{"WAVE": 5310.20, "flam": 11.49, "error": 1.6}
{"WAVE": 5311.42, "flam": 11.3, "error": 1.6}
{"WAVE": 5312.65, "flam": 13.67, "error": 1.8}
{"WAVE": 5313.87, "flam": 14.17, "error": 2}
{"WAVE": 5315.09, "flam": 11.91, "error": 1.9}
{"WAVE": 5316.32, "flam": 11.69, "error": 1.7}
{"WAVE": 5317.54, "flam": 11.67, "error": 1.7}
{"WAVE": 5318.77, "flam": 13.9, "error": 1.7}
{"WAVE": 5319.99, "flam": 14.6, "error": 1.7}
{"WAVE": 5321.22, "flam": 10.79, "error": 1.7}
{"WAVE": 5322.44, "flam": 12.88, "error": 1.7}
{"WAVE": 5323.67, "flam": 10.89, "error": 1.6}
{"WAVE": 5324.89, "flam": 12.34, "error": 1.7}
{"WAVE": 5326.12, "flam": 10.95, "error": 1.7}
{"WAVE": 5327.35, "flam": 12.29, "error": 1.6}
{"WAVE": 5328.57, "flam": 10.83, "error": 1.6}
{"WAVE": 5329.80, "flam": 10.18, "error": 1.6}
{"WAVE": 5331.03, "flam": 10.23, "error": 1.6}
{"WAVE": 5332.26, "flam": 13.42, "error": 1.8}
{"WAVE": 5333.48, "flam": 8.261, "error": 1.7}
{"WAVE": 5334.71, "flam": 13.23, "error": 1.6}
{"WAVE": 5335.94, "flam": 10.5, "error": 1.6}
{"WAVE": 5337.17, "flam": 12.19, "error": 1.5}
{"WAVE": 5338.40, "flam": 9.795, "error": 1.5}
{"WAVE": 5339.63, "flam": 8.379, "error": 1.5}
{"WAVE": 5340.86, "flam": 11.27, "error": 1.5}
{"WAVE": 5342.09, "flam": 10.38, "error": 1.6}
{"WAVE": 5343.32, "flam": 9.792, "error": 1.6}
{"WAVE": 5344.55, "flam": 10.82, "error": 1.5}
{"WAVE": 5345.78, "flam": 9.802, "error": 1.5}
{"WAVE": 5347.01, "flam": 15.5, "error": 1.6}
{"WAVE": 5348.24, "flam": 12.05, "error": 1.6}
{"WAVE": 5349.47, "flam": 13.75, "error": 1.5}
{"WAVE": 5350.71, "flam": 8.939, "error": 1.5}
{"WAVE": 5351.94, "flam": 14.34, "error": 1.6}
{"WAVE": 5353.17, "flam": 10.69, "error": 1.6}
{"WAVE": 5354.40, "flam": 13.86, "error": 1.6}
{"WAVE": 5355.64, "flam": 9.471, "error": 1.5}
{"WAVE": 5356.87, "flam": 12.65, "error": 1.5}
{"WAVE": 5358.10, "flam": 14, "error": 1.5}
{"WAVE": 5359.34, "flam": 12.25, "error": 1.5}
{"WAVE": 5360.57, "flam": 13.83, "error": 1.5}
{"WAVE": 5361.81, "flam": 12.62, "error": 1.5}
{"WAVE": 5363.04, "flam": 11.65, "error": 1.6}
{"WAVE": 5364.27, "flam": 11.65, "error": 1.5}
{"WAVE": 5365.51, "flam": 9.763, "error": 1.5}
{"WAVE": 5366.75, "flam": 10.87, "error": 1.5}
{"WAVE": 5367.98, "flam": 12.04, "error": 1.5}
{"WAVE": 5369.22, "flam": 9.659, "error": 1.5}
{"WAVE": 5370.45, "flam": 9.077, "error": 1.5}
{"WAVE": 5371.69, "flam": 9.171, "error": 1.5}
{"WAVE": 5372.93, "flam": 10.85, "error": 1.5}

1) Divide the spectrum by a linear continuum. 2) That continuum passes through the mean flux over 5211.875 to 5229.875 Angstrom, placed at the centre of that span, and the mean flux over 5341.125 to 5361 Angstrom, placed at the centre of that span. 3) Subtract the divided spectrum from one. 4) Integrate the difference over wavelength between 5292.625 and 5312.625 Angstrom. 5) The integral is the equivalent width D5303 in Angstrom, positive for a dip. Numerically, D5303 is -1.50 Angstrom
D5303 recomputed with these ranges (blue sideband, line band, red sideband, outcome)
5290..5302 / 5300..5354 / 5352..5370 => 1.9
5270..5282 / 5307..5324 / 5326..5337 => -1.3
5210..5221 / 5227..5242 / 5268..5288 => 1.2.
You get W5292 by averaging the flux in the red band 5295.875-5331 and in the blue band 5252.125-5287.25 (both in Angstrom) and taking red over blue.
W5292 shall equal 1.1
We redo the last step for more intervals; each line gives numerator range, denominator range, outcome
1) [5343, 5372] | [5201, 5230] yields 1.07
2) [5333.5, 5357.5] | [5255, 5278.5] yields 1.07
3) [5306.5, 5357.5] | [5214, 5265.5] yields 1.06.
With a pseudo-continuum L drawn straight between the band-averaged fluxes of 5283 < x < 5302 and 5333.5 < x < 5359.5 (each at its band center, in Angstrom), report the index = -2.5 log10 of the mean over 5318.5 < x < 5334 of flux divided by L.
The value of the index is 0.02 mag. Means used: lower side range 12.3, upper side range 11.5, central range 11.6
